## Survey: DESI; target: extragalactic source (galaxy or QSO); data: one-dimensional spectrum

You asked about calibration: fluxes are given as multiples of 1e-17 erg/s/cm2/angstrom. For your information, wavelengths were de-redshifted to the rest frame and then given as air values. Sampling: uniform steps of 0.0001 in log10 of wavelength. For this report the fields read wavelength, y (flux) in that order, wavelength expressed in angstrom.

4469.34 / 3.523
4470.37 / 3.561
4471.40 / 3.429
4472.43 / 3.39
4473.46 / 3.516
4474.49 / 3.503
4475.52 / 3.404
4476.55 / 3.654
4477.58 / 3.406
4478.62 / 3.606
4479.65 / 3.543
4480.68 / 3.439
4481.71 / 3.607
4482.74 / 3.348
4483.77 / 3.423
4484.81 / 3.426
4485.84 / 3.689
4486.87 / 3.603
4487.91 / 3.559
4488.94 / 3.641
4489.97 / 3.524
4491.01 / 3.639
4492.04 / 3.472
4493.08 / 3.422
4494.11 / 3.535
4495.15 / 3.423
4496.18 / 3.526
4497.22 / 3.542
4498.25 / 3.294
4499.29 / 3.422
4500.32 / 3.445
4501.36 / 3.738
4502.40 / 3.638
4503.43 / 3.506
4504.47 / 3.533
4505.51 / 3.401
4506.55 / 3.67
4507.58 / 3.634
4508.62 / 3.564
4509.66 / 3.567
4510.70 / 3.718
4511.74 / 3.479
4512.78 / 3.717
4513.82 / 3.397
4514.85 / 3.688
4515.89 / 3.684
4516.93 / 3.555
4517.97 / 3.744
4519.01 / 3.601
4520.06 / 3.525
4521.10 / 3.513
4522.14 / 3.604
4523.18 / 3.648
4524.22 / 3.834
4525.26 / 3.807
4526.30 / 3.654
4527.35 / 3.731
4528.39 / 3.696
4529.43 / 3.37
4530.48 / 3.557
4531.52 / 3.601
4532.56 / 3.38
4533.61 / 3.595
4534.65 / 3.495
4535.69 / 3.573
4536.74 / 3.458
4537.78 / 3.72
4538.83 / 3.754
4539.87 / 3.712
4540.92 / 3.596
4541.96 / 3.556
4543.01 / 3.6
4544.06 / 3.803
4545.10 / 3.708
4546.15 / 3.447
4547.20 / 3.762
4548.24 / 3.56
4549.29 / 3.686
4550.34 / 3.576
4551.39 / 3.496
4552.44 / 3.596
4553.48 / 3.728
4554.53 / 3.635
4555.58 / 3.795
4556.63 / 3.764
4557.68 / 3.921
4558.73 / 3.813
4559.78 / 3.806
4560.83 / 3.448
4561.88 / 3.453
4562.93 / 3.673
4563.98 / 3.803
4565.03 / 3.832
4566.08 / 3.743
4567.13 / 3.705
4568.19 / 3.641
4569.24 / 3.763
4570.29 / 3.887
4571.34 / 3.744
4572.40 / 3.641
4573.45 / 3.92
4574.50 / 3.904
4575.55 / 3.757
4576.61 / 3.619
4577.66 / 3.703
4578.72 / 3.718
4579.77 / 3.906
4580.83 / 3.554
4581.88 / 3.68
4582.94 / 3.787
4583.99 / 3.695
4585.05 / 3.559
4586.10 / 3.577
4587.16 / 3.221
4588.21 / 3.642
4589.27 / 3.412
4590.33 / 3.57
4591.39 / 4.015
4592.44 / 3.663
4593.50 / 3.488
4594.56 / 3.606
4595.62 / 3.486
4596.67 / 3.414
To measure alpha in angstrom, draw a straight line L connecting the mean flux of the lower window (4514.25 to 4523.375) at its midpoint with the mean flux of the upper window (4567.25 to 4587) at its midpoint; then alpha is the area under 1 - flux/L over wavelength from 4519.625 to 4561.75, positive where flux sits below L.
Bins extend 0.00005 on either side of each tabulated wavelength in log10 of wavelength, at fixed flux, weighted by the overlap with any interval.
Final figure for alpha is 0.2 angstrom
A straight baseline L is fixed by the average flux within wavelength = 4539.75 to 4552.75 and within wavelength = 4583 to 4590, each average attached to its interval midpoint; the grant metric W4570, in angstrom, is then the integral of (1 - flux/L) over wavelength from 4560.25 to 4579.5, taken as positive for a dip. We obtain -0.8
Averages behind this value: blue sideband 3.62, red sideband 3.54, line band 3.72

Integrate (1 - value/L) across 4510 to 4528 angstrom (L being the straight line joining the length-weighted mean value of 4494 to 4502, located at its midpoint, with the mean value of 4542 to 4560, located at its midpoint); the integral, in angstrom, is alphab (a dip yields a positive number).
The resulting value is -0.4 angstrom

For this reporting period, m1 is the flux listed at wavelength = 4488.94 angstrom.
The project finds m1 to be 3.641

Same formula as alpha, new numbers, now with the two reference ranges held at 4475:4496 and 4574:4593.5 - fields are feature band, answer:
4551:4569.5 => -0.38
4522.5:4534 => -0.14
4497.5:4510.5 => 0.02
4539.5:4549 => -0.09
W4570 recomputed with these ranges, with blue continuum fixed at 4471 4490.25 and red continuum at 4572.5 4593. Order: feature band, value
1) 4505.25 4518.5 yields -0.16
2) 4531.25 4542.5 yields 0.06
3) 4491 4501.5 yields 0.17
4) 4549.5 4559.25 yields -0.19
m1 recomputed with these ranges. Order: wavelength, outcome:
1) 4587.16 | 3.221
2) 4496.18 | 3.526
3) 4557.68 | 3.921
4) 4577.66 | 3.703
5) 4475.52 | 3.404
